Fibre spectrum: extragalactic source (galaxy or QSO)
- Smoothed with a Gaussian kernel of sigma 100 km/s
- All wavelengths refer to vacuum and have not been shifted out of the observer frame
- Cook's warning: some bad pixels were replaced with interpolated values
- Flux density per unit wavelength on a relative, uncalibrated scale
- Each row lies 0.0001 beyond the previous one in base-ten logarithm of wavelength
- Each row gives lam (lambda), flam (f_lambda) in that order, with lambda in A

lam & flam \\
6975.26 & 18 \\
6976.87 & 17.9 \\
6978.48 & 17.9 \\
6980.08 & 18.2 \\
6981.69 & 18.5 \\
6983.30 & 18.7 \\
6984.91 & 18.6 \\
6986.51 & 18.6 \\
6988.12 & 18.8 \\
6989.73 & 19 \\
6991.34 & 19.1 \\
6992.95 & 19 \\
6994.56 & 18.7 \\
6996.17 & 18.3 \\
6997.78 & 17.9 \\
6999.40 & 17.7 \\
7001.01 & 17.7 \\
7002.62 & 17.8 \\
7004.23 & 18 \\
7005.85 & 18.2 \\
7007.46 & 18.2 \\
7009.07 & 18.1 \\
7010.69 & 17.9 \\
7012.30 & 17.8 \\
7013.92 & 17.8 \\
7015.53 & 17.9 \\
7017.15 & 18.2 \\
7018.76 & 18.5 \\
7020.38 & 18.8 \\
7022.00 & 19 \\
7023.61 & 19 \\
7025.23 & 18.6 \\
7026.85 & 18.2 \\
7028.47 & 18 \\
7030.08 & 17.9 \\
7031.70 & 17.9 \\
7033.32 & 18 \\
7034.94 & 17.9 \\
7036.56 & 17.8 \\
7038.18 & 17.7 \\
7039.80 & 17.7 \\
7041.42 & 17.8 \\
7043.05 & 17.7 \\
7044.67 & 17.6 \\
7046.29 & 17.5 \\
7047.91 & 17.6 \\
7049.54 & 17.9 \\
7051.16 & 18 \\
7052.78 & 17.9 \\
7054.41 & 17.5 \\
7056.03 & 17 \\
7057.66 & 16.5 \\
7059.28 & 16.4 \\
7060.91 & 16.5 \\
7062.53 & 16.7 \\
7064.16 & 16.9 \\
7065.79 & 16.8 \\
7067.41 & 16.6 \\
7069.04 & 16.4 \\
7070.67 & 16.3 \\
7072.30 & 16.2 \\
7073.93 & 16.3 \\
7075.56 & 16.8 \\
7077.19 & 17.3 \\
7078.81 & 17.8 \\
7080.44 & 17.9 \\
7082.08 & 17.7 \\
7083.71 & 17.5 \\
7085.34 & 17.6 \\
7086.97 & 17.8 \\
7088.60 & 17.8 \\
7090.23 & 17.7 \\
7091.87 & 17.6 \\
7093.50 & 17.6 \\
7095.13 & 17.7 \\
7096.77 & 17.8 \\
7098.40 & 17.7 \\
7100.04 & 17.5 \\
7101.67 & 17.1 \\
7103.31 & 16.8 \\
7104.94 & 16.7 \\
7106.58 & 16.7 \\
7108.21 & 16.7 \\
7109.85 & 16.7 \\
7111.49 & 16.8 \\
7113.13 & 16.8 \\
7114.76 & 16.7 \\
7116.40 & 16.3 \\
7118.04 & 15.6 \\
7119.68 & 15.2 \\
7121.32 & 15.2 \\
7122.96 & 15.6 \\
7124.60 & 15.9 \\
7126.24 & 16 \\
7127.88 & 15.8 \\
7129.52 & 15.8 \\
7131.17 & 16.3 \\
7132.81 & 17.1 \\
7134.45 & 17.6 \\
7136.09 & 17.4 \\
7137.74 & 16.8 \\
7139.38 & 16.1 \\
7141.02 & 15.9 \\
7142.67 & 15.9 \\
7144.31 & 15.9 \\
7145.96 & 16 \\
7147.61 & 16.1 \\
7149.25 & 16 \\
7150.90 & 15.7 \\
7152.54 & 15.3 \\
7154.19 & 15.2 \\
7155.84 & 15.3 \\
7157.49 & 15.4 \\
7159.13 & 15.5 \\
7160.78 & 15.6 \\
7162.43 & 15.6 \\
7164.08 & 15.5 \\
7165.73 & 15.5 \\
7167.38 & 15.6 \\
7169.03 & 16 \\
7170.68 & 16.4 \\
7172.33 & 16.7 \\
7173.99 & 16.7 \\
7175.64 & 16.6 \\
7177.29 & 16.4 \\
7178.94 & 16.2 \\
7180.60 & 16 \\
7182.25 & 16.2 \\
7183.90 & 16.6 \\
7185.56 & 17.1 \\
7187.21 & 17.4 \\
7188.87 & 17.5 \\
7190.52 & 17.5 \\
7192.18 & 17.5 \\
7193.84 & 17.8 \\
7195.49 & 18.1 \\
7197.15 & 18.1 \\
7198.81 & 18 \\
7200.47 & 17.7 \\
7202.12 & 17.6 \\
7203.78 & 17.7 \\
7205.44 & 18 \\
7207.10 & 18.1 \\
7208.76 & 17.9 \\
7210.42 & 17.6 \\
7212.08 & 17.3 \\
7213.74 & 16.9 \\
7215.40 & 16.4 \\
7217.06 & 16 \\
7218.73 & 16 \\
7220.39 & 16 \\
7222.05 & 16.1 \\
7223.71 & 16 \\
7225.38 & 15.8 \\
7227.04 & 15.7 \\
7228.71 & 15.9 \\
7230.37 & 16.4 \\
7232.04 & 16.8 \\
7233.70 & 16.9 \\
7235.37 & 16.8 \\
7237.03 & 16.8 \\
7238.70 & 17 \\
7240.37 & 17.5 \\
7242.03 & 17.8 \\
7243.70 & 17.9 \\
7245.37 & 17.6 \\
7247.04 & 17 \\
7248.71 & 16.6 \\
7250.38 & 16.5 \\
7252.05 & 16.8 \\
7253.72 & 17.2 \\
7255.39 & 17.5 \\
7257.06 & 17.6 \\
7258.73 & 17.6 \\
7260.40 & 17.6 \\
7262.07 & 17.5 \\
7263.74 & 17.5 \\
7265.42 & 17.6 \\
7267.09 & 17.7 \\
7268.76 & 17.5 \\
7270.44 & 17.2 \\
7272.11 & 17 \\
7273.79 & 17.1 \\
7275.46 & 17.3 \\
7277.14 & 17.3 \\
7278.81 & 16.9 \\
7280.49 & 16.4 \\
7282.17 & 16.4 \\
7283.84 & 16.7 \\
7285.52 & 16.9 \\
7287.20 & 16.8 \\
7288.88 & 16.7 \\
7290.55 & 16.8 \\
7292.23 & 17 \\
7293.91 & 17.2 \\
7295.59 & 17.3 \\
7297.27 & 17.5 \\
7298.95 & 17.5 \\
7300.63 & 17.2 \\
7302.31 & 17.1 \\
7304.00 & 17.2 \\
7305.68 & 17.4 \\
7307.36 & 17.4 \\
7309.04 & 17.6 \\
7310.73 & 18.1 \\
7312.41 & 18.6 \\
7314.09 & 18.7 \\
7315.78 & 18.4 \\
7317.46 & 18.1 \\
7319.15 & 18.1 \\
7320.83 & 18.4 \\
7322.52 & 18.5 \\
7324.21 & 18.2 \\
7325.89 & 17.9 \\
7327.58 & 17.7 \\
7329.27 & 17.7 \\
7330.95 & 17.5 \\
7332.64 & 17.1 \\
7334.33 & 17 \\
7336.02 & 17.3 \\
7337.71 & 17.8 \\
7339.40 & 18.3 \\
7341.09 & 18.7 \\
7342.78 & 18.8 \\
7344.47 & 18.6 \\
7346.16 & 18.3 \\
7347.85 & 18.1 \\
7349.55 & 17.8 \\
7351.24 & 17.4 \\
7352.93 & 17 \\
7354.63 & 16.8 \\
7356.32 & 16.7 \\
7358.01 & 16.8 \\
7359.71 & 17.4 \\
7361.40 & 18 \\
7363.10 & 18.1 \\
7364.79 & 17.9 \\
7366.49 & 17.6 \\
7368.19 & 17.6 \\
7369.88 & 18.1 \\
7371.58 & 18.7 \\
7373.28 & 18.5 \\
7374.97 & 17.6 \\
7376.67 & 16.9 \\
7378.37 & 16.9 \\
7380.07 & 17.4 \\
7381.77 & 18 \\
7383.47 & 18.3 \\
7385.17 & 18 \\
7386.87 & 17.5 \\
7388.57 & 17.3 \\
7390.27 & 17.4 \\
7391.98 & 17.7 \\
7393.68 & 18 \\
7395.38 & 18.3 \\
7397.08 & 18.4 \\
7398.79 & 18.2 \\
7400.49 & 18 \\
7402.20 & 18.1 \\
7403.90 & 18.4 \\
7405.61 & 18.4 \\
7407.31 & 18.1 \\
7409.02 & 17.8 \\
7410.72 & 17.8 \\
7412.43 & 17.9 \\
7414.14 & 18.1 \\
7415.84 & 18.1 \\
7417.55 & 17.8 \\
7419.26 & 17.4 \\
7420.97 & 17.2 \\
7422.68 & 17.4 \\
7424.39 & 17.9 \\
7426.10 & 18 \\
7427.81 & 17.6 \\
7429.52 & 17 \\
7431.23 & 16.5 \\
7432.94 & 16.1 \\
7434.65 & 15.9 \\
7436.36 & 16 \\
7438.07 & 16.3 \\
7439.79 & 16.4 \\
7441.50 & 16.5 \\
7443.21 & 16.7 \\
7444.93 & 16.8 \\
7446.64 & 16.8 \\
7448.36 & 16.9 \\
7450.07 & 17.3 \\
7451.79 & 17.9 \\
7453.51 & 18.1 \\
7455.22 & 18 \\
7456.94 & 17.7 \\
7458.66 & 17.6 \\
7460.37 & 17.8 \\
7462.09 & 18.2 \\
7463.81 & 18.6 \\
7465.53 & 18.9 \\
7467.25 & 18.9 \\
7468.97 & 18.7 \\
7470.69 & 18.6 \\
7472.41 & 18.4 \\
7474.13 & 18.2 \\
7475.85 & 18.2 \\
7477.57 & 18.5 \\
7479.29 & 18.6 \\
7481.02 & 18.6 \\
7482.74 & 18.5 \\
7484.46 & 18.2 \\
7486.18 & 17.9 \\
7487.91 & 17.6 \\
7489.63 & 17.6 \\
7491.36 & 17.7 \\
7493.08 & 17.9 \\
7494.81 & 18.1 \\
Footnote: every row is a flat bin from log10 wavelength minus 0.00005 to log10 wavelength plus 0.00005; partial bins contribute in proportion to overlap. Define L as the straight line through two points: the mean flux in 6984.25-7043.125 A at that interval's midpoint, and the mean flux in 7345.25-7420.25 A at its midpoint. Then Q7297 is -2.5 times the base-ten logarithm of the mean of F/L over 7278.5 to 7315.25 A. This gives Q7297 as 0.04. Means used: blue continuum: 18.2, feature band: 17.3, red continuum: 17.8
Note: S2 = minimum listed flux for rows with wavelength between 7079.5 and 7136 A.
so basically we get 15.2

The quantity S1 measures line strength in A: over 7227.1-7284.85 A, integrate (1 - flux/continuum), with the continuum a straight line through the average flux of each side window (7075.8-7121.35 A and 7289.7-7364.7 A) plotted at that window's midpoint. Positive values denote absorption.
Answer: 1.4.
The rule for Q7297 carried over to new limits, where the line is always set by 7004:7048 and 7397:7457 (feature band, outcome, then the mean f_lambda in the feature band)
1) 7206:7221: 0.05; 16.9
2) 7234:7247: 0.03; 17.3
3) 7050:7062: 0.05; 17.1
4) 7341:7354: -0.03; 18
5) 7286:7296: 0.04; 17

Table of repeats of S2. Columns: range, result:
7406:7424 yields 17.2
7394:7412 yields 17.8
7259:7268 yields 17.5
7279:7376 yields 16.4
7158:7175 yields 15.5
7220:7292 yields 15.7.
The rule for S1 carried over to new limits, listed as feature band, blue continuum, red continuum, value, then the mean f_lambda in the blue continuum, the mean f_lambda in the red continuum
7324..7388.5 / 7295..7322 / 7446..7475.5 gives 0.5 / 17.8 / 18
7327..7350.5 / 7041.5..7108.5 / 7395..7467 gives -0.6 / 17.2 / 17.6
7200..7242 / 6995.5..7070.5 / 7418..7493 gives 2.0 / 17.7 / 17.6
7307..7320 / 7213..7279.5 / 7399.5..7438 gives -0.8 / 16.9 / 17.5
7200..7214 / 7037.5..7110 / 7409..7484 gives -0.2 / 17.2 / 17.6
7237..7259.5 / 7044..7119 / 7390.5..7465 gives 0.1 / 17.1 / 17.5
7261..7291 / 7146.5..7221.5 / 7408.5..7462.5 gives -0.4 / 16.6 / 17.3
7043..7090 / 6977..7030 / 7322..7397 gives 2.7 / 18.3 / 17.8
